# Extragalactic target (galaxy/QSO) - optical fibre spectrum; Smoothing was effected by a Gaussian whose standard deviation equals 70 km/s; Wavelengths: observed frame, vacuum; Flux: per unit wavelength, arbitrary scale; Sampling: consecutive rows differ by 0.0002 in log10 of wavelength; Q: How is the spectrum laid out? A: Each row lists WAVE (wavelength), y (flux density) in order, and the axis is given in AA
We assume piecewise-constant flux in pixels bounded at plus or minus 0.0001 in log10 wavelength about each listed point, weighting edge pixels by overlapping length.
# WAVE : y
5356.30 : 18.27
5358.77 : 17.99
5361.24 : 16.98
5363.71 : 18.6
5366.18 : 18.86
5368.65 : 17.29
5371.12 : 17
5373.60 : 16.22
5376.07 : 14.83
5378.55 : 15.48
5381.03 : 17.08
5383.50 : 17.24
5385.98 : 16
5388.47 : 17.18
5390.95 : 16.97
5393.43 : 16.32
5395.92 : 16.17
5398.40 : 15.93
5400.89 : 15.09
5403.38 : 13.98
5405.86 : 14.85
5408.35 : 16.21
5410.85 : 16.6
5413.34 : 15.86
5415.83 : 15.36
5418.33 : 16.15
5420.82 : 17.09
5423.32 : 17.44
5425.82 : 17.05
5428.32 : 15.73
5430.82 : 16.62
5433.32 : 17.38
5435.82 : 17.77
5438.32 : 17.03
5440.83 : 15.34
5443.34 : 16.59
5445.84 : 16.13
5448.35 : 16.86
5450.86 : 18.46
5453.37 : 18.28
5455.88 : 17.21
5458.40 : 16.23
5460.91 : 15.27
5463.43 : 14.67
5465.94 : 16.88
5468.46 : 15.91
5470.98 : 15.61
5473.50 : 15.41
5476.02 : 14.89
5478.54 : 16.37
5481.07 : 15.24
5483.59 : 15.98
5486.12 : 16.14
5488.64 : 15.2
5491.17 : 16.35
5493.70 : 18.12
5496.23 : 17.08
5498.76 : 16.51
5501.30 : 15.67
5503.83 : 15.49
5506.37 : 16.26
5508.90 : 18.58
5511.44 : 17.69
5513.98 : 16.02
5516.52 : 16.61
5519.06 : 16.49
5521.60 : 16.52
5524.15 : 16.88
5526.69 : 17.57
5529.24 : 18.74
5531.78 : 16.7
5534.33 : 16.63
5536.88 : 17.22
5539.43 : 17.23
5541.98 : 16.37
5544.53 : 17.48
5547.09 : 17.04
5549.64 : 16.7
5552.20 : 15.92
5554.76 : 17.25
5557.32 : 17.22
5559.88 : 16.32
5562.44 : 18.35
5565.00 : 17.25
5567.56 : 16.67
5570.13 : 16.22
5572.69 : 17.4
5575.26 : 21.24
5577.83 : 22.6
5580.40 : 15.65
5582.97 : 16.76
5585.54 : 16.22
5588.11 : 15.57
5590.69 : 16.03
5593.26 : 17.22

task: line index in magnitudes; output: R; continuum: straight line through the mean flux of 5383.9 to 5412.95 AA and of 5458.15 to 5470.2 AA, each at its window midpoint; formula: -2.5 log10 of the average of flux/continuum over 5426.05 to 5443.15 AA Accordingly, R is -0.05 mag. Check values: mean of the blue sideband 16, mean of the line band 16.7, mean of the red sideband 15.8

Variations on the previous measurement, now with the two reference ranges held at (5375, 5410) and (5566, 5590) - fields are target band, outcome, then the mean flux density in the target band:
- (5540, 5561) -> 0.03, 16.8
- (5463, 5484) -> 0.06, 15.7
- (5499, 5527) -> 0.02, 16.7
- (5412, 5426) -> -0.02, 16.5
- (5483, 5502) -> 0.03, 16.4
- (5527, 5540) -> -0.01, 17.3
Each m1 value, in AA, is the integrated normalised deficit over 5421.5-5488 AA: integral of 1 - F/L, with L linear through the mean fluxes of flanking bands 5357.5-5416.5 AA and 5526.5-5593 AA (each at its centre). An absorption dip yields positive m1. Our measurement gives 1.4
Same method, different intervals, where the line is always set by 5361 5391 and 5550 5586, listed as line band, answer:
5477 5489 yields 1.0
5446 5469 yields 0.7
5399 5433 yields 2.0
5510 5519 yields 0.3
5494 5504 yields 0.5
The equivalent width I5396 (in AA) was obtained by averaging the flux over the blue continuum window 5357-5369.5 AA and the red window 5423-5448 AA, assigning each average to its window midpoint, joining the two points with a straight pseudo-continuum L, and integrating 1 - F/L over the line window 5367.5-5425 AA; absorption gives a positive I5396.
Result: 3.9 AA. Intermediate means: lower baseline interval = 18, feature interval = 16.2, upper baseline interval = 16.7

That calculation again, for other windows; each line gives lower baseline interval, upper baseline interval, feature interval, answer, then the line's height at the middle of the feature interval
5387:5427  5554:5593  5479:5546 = 0.8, 16.9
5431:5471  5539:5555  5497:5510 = 0.2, 16.7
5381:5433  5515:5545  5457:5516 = 2.0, 16.7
